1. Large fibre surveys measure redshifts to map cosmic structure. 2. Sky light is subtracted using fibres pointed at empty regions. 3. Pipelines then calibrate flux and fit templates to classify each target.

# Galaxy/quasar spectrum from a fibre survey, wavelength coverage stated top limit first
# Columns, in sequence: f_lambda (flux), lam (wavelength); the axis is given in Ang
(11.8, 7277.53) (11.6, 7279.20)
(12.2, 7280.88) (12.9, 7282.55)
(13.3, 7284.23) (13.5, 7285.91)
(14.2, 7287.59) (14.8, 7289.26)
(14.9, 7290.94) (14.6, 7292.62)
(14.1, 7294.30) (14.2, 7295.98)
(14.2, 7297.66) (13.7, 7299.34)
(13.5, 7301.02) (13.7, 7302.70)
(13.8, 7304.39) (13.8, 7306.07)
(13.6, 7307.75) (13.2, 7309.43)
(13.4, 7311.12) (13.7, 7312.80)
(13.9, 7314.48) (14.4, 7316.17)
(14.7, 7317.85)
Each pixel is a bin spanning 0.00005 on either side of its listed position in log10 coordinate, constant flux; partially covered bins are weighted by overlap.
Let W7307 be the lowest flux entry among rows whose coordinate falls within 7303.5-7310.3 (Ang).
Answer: 13.2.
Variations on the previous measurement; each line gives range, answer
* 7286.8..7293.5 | 14.2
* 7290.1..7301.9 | 13.5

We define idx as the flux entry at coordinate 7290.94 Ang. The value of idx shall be 14.9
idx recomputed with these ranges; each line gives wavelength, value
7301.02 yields 13.5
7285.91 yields 13.5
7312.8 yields 13.7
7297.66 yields 14.2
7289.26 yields 14.8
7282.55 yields 12.9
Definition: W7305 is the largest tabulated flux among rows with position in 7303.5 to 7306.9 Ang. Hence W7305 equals 13.8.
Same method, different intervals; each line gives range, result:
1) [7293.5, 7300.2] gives 14.2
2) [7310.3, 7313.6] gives 13.7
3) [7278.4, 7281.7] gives 12.2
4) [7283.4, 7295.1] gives 14.9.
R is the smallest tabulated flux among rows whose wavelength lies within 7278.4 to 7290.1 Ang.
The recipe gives 11.6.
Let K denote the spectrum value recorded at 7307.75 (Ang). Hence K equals 13.6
